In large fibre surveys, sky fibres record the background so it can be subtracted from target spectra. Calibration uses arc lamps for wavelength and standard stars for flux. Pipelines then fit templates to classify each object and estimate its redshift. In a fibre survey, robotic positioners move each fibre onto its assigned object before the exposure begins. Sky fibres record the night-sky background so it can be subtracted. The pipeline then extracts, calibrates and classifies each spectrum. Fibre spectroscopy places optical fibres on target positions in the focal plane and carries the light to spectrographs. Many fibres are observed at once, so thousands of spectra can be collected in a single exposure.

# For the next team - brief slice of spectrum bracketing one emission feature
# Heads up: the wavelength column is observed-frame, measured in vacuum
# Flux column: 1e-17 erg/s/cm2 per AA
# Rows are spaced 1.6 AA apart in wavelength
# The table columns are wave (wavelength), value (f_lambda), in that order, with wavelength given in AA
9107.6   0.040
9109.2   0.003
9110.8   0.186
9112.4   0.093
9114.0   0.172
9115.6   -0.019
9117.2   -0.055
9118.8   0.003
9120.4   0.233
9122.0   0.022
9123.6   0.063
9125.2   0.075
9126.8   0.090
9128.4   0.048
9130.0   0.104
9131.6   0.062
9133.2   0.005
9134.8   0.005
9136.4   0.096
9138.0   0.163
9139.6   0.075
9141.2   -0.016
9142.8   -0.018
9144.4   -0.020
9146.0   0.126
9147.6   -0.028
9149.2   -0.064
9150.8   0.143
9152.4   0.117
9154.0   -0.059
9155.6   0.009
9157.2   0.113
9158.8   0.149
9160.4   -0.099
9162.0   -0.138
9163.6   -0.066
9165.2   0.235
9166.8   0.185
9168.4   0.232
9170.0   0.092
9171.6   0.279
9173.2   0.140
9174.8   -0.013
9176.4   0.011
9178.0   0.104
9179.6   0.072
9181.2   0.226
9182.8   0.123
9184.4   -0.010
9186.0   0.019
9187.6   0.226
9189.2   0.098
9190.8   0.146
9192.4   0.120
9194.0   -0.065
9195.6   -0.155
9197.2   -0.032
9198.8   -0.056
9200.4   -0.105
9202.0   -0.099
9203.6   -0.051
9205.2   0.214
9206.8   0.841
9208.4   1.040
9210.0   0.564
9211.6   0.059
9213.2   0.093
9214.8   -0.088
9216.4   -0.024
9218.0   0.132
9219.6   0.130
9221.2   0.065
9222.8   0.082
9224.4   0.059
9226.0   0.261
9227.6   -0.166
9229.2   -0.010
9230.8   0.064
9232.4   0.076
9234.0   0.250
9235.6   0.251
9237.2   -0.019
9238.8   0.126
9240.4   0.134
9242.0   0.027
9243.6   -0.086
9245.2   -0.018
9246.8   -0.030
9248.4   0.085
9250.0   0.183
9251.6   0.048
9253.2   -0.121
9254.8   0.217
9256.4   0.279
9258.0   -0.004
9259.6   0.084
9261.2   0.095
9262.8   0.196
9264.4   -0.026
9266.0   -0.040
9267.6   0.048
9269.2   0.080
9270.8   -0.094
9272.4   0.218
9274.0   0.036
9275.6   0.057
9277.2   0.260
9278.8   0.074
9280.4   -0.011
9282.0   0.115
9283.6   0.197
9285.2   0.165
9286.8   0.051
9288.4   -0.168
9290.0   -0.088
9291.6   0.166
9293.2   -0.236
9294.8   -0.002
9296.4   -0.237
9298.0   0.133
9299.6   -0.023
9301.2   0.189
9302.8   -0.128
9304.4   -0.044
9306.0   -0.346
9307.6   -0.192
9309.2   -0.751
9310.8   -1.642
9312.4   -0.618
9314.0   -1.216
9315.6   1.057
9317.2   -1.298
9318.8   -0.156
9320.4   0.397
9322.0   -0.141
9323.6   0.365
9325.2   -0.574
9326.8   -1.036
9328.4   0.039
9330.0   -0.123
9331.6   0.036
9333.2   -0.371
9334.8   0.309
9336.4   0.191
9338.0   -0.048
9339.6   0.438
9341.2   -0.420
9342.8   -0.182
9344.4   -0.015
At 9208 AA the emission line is H-beta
